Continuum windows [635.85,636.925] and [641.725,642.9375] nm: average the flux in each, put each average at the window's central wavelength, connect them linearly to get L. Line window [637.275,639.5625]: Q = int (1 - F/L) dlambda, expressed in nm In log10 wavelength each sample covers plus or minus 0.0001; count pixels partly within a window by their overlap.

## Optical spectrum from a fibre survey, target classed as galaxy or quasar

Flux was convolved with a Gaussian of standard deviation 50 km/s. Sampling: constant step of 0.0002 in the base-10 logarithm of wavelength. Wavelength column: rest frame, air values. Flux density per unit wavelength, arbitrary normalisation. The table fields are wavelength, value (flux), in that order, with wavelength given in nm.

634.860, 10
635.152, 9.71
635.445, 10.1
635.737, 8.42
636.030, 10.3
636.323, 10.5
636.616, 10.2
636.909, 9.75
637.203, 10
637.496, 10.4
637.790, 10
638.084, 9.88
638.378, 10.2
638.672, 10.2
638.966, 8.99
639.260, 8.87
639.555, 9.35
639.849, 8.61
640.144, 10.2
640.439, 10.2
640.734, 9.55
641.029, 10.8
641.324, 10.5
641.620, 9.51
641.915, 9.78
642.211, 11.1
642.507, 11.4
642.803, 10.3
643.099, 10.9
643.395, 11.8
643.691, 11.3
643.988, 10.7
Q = 0.12 nm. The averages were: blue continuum 10.2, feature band 9.77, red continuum 10.6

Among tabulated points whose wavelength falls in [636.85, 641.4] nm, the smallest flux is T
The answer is 8.61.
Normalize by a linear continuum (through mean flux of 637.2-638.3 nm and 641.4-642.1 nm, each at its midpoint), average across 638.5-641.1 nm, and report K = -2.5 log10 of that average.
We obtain 0.04 mag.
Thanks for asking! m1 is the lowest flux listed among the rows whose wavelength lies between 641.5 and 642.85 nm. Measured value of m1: 9.51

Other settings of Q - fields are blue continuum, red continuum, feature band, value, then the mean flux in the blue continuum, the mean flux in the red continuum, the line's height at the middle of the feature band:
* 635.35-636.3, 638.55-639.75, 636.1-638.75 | -0.17 nm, 9.7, 9.31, 9.51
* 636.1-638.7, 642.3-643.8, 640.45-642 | 0.11 nm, 10.1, 11.1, 10.8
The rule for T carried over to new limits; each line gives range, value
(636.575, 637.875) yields 9.75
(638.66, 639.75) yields 8.87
